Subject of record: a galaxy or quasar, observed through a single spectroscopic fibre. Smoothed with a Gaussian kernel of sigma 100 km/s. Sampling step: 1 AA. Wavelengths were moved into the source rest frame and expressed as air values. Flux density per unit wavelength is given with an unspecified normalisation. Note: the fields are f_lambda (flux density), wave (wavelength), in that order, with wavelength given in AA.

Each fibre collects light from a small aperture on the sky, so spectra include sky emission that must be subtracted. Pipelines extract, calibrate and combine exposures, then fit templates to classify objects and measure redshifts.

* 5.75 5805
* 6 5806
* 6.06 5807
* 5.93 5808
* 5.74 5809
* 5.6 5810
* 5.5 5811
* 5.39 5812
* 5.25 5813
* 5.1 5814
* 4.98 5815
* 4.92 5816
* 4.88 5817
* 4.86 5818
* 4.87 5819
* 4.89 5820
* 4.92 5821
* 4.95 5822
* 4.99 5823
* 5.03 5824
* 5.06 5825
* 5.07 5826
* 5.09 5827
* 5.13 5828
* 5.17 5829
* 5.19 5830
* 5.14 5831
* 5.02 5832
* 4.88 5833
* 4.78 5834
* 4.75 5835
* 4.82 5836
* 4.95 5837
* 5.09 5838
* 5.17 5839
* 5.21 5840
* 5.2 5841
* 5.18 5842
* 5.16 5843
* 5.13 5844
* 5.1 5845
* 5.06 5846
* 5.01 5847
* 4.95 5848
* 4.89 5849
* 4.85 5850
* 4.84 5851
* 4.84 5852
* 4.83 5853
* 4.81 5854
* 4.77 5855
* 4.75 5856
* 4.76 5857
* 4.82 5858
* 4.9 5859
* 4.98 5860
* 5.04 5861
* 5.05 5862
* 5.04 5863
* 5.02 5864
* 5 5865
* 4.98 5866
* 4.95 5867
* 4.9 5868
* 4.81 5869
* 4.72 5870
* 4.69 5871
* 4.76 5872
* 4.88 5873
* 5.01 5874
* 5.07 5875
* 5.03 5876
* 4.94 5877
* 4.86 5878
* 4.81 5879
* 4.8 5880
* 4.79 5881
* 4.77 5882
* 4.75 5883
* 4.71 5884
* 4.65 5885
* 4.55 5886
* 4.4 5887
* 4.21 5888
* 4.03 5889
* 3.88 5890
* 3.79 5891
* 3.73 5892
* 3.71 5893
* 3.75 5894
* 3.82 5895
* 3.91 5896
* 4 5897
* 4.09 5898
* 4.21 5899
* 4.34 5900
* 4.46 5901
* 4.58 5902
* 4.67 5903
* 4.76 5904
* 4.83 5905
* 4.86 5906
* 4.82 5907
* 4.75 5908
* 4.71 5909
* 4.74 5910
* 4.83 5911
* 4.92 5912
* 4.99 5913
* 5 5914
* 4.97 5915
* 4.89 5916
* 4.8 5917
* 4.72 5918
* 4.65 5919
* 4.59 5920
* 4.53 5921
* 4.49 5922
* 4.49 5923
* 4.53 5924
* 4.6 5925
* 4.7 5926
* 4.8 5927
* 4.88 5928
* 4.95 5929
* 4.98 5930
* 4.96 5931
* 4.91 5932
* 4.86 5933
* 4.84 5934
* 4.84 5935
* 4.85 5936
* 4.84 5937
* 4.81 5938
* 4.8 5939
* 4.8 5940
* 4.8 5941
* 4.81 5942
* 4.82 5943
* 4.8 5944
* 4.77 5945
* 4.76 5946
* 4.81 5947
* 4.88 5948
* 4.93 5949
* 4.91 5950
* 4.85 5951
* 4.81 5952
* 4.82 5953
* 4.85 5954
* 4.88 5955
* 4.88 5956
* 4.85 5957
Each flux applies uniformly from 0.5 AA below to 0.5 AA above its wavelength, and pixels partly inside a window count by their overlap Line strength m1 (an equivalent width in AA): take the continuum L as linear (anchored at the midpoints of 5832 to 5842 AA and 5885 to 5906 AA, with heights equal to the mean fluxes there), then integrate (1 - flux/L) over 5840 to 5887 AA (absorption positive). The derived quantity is -2.6 AA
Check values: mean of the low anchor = 5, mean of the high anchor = 4.21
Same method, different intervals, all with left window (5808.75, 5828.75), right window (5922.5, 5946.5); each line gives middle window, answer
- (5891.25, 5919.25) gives 2.1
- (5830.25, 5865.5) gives 0.4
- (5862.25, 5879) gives 0.2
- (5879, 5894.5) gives 1.9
